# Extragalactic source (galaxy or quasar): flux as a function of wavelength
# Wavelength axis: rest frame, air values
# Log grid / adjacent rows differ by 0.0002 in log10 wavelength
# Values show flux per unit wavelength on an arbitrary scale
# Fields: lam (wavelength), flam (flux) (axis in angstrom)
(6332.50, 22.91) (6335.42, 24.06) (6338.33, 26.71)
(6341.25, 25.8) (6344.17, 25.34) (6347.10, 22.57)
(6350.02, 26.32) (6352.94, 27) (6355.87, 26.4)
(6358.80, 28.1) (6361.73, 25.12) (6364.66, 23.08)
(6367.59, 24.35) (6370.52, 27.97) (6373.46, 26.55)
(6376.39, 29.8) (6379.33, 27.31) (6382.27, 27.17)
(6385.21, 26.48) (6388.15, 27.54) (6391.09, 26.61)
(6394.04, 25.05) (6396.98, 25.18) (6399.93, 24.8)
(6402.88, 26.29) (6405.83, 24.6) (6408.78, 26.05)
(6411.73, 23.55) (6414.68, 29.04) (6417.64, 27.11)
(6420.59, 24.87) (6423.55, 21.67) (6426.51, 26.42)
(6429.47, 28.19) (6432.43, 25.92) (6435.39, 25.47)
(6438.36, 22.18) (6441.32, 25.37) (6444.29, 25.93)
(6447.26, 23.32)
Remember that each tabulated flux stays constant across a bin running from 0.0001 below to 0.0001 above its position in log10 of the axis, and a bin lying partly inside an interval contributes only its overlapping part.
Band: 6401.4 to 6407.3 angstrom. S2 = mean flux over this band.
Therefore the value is 25.4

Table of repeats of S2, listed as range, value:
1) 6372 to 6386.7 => 27.5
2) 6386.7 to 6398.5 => 26.1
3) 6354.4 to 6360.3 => 27.2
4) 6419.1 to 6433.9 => 25.4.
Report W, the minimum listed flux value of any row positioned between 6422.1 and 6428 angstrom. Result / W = 21.67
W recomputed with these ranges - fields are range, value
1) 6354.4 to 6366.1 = 23.08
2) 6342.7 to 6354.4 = 22.57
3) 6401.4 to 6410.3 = 24.6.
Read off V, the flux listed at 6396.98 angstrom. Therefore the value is 25.18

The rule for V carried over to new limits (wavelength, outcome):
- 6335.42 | 24.06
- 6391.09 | 26.61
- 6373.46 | 26.55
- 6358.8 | 28.1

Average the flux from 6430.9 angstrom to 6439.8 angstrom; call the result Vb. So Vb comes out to 24.6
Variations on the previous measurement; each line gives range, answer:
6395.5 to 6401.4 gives 25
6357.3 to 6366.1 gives 25.4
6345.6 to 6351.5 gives 24.5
